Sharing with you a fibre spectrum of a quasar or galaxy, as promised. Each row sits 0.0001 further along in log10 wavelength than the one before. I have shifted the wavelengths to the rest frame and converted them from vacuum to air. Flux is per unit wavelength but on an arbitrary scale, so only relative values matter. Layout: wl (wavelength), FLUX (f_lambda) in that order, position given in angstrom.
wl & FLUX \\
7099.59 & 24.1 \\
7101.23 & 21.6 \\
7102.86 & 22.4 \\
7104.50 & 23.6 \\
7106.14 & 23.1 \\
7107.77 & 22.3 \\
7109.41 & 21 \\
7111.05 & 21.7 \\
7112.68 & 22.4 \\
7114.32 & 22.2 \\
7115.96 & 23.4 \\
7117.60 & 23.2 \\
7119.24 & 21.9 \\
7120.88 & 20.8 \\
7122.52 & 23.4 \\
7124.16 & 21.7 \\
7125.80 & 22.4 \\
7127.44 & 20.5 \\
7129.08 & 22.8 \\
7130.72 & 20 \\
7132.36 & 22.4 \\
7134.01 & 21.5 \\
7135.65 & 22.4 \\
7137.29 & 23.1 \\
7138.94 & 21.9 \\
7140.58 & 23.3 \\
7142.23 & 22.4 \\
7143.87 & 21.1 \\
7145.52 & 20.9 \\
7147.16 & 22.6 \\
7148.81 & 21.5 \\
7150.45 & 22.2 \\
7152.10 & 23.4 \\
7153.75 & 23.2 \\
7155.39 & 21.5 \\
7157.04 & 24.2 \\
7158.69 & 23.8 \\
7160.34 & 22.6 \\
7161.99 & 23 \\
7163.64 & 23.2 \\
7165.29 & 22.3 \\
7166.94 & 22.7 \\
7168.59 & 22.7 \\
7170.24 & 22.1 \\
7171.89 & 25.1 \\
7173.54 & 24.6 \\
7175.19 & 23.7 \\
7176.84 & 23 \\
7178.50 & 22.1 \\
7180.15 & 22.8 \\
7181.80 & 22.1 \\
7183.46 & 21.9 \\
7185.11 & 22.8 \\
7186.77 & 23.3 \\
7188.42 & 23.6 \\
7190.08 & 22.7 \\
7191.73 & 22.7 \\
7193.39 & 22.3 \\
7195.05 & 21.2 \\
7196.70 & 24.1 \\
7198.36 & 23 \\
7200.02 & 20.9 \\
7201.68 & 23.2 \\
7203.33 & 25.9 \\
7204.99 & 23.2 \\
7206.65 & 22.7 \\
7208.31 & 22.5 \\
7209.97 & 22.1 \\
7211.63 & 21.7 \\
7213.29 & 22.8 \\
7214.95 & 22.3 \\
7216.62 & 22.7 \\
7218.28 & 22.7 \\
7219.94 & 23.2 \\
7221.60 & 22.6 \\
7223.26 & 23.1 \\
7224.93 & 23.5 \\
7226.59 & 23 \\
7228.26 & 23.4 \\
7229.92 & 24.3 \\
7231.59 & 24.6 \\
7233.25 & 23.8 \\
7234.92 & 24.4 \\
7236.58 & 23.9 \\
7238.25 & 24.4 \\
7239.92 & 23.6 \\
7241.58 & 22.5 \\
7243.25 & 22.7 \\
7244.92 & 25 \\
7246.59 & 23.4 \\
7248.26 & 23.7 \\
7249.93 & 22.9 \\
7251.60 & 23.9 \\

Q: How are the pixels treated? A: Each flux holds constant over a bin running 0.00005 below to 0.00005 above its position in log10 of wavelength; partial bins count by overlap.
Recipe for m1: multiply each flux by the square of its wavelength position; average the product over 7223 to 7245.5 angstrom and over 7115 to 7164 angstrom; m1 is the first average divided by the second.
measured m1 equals 1.09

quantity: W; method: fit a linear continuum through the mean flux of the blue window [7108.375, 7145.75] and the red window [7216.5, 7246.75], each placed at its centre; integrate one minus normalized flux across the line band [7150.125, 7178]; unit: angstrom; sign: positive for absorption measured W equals -0.7 angstrom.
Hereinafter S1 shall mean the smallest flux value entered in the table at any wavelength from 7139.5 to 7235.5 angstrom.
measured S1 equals 20.9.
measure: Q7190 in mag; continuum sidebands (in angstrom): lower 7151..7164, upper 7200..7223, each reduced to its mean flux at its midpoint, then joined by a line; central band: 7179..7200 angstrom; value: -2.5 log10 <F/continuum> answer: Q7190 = 0.014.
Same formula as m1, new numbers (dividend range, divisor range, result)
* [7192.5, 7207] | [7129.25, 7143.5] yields 1.06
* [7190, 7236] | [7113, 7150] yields 1.07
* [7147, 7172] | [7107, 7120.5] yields 1.04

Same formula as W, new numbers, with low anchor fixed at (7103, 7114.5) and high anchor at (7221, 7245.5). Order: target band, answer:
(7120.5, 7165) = 0.8 angstrom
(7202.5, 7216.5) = 0.3 angstrom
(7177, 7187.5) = 0.3 angstrom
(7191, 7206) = 0.2 angstrom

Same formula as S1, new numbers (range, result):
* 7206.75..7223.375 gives 21.7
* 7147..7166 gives 21.5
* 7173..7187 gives 21.9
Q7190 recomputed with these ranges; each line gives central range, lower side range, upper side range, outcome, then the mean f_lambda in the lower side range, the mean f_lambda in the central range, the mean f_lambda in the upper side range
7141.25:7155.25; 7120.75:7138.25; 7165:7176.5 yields 0.02 mag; 22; 22.1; 23.4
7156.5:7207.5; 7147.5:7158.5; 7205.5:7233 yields -0.01 mag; 22.7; 23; 23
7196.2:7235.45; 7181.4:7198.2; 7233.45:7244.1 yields 0.00 mag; 22.7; 23.1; 23.6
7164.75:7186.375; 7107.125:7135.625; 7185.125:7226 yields -0.02 mag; 22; 22.9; 22.8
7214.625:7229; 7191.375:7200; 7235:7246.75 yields 0.01 mag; 22.5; 23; 23.7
